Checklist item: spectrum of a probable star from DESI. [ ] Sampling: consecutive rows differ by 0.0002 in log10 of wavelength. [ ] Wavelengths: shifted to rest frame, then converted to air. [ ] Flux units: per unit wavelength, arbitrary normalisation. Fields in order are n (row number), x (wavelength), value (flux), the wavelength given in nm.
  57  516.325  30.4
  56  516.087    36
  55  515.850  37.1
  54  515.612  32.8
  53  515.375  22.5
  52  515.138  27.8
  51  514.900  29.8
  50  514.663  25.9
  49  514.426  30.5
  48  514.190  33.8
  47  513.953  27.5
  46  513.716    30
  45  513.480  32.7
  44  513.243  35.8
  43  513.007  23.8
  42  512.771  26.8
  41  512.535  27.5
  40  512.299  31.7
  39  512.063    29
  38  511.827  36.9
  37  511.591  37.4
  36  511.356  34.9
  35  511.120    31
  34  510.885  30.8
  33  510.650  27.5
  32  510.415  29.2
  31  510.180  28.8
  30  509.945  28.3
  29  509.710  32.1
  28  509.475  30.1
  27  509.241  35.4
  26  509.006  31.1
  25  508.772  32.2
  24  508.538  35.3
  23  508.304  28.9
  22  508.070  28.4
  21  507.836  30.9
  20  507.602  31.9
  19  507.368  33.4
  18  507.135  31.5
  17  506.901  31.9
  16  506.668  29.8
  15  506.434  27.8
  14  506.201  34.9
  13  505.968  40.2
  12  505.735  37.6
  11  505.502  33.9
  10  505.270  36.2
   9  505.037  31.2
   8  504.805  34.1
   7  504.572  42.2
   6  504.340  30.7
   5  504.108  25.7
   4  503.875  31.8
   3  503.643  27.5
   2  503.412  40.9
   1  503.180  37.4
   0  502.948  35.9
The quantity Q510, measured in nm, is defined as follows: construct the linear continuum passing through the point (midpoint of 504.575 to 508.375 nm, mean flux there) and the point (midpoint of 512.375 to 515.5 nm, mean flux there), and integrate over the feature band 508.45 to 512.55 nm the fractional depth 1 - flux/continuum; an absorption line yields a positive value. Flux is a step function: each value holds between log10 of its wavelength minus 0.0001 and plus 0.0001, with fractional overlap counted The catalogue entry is -0.13 nm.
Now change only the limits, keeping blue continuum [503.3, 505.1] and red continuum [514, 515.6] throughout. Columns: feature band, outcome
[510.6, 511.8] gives -0.11 nm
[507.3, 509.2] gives -0.02 nm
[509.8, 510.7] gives 0.06 nm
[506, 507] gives 0.01 nm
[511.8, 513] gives 0.02 nm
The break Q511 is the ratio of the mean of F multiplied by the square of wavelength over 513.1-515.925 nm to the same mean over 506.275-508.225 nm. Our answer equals 1.0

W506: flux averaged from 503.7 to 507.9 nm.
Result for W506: 33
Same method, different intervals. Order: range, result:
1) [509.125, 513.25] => 30.8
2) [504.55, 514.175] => 31.9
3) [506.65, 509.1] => 31.5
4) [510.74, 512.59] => 32.5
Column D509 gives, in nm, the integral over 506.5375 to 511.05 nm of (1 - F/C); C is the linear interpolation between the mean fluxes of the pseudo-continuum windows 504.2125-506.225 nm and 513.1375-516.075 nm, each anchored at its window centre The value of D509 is 0.38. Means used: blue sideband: 35.7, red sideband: 30.7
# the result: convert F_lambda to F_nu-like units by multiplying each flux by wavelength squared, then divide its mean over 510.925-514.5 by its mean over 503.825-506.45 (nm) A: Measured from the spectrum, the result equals 0.94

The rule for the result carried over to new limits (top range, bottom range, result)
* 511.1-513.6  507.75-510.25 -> 1.03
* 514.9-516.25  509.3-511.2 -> 1.06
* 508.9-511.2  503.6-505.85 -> 0.93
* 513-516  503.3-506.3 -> 0.92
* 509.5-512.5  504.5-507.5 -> 0.94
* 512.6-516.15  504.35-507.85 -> 0.92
